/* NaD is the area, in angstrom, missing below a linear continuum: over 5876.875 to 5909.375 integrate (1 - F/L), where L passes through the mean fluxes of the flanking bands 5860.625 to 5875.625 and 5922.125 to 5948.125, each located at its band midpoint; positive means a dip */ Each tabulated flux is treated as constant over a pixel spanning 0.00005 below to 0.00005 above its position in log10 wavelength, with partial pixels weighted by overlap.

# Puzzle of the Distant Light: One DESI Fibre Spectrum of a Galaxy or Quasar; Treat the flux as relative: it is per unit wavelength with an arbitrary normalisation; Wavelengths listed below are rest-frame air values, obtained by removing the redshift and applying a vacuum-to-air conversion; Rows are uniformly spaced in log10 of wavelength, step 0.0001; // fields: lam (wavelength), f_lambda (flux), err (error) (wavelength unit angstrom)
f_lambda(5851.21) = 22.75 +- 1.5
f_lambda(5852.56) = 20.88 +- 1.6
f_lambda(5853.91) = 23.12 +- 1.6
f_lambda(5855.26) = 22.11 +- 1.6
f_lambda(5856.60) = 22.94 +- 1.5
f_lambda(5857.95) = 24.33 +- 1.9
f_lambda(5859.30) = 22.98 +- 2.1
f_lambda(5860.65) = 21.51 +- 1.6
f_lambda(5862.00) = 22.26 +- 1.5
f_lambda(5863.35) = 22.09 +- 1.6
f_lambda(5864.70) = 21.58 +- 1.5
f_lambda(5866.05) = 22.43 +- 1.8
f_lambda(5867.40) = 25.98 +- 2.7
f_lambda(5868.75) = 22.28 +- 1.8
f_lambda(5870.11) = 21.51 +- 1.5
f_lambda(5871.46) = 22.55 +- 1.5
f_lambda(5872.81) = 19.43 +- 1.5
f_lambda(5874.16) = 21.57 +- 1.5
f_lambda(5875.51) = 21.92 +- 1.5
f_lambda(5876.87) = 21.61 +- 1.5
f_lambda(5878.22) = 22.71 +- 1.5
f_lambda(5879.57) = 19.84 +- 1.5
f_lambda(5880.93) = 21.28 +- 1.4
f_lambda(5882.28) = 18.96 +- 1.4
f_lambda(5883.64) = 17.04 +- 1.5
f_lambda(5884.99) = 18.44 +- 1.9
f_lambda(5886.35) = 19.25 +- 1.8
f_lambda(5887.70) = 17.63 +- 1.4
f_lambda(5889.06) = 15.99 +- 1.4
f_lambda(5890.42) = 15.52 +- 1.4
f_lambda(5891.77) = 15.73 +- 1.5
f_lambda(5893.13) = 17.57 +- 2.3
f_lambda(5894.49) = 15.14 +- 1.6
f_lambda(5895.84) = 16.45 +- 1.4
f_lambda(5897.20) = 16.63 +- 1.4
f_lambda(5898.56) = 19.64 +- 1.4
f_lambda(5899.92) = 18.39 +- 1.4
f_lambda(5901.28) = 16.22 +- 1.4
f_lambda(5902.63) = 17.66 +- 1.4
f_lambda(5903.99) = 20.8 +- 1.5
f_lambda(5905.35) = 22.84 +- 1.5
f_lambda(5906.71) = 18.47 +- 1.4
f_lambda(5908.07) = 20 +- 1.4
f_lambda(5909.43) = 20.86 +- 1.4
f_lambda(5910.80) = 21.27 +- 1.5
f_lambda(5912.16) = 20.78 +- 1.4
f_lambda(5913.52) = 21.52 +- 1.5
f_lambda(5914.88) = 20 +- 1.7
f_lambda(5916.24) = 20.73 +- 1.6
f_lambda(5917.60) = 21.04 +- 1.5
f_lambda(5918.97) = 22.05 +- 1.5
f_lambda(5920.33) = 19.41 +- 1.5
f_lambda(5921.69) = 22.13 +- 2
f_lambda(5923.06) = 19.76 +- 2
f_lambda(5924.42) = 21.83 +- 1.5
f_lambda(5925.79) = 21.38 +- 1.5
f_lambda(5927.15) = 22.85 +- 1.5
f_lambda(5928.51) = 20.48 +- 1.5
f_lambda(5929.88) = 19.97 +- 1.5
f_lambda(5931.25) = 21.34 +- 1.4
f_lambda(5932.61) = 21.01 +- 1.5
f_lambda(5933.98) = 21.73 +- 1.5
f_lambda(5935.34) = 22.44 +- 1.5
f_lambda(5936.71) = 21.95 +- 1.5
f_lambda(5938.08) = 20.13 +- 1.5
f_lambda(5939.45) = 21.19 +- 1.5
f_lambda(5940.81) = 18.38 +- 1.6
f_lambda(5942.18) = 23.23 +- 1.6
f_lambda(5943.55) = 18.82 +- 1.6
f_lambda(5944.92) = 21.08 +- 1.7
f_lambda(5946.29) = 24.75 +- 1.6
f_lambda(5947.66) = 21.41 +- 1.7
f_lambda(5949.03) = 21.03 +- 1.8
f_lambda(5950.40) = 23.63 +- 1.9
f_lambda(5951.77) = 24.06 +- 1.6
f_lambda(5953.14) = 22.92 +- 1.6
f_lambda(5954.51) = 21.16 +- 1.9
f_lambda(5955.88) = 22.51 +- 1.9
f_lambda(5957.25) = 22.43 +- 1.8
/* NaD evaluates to 4.96 angstrom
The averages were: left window 22.1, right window 21.3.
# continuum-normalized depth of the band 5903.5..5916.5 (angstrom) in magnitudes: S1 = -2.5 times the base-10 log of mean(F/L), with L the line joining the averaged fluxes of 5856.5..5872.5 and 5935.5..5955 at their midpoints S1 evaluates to 0.070 mag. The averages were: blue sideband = 22.6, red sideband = 21.7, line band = 20.7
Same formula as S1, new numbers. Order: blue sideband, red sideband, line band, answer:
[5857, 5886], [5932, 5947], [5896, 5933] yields 0.06 mag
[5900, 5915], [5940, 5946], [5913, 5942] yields -0.04 mag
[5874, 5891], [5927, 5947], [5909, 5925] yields -0.02 mag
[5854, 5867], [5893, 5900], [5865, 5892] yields -0.01 mag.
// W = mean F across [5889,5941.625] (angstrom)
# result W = 19.8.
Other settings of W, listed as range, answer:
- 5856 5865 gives 22.6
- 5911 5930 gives 21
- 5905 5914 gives 20.7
